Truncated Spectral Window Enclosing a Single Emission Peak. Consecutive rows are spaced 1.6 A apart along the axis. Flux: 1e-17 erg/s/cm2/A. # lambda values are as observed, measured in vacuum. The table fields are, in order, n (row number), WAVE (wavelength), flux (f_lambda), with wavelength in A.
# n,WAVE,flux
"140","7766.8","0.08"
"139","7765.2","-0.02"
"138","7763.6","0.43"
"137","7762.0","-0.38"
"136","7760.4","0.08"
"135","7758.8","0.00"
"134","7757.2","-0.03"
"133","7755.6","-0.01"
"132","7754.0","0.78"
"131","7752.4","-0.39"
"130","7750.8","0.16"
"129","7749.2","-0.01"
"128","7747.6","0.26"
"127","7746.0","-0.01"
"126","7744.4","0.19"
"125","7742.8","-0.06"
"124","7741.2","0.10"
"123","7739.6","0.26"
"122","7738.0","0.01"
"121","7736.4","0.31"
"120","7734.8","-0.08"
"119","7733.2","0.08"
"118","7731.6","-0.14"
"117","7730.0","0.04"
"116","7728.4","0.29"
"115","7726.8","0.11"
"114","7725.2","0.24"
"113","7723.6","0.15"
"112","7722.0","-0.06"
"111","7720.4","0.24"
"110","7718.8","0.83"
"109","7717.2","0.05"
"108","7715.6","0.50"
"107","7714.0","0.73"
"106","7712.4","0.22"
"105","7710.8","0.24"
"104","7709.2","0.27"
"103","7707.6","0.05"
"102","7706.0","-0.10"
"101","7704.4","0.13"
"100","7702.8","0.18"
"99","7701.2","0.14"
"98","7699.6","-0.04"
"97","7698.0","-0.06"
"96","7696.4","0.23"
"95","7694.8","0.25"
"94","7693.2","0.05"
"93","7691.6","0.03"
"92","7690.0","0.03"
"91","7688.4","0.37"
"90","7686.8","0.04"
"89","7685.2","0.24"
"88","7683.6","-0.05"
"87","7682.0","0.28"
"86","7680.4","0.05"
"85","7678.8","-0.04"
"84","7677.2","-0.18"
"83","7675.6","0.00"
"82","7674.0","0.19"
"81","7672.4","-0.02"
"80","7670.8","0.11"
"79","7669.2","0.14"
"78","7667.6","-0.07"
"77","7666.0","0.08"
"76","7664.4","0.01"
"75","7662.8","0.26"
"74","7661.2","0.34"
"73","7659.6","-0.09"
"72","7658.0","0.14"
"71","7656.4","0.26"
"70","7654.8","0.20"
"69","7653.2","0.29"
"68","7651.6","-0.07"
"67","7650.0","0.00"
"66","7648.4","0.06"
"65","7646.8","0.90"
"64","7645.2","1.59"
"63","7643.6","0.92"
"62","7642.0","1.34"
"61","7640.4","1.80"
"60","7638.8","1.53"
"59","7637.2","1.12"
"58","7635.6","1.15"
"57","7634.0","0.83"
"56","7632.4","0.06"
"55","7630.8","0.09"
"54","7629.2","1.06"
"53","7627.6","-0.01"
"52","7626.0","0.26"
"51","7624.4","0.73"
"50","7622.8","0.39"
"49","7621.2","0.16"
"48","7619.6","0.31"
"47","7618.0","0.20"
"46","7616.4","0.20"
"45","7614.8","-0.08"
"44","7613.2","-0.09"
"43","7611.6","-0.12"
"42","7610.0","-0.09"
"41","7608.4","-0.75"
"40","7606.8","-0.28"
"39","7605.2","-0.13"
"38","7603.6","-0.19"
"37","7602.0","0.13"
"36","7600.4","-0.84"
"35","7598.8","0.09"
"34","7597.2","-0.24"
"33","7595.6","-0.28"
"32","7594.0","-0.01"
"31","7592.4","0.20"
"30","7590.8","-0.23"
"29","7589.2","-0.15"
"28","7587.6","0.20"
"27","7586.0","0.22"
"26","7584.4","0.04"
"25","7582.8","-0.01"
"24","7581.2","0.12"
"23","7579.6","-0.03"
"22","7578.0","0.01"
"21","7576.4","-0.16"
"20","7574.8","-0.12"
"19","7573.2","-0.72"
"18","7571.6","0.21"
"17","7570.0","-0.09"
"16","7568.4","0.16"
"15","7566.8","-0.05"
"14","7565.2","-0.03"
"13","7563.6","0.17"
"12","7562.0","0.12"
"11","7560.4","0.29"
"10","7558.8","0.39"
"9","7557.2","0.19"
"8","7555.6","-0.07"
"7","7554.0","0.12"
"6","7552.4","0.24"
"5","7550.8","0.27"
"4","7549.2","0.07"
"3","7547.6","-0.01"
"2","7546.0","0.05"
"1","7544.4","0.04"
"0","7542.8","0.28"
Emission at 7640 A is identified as [O II]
